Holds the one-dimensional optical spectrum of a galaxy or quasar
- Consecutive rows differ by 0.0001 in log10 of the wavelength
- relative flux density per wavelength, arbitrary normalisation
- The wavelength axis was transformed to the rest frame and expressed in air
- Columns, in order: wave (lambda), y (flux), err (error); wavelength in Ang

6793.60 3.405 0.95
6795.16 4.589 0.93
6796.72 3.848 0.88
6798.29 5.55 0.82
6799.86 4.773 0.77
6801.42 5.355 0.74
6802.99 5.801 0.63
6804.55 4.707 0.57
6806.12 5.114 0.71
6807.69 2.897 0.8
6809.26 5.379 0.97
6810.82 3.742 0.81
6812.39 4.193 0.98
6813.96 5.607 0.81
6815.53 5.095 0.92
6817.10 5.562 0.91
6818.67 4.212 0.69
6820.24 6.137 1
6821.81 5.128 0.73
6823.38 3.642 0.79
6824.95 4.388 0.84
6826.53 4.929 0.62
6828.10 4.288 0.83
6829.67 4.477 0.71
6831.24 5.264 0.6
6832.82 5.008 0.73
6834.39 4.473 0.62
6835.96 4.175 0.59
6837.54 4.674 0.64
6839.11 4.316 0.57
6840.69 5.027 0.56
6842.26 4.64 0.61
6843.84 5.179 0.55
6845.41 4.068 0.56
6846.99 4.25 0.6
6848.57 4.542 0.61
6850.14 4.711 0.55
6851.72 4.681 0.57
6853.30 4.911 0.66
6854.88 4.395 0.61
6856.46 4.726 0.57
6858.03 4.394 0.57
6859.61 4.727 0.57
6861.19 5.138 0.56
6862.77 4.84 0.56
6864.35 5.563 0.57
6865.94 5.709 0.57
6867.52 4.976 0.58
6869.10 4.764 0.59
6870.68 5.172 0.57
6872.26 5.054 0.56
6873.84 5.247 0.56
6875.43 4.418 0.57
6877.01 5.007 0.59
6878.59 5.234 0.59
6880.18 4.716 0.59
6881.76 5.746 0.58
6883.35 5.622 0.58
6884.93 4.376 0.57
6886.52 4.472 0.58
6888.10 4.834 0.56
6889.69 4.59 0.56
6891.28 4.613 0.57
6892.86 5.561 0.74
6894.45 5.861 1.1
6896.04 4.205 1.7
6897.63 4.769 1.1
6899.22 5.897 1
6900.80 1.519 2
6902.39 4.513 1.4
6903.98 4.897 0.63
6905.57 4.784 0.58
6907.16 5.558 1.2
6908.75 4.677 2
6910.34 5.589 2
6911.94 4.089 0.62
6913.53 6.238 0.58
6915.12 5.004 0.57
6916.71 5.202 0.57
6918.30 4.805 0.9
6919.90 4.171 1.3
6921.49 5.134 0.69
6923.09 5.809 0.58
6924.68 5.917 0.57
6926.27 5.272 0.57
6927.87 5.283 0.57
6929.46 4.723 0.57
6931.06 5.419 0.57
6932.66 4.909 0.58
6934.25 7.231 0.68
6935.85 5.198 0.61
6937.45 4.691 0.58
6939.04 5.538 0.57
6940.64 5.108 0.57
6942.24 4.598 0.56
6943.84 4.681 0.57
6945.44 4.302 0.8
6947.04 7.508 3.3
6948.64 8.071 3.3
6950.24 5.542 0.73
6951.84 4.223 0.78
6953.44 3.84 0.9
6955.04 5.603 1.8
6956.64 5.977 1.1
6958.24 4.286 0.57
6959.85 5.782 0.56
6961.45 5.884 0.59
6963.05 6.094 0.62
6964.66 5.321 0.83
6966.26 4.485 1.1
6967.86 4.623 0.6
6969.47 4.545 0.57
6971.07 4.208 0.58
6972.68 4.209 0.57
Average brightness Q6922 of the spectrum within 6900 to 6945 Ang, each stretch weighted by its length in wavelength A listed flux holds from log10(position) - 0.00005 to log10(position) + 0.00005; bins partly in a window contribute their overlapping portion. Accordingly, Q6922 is 5.02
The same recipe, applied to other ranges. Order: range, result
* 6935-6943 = 5.04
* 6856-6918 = 4.93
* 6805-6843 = 4.68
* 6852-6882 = 4.97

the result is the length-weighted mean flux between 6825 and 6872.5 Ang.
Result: 4.76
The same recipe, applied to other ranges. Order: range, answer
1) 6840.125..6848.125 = 4.62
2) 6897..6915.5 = 4.79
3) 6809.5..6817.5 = 4.84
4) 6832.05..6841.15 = 4.6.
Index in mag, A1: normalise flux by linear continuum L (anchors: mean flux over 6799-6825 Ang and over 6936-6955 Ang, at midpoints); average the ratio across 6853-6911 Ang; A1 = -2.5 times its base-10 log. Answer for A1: 0.04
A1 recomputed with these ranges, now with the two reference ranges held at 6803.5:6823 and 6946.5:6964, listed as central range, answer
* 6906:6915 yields 0.043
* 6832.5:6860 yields 0.093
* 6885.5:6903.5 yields 0.149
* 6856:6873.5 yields 0.022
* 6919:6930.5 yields 0.062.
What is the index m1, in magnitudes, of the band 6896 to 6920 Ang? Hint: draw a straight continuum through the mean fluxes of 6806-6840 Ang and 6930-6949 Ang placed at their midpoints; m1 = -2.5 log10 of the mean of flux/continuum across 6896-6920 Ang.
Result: 0.11 mag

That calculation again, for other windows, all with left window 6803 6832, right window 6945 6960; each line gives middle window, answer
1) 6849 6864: 0.05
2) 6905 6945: 0.04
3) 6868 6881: 0.03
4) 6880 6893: 0.05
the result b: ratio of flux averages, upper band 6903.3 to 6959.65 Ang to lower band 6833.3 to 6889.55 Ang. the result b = 1.1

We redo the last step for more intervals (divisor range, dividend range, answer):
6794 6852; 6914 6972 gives 1.12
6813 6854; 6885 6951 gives 1.08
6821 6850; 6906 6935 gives 1.15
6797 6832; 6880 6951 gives 1.07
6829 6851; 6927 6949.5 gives 1.19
